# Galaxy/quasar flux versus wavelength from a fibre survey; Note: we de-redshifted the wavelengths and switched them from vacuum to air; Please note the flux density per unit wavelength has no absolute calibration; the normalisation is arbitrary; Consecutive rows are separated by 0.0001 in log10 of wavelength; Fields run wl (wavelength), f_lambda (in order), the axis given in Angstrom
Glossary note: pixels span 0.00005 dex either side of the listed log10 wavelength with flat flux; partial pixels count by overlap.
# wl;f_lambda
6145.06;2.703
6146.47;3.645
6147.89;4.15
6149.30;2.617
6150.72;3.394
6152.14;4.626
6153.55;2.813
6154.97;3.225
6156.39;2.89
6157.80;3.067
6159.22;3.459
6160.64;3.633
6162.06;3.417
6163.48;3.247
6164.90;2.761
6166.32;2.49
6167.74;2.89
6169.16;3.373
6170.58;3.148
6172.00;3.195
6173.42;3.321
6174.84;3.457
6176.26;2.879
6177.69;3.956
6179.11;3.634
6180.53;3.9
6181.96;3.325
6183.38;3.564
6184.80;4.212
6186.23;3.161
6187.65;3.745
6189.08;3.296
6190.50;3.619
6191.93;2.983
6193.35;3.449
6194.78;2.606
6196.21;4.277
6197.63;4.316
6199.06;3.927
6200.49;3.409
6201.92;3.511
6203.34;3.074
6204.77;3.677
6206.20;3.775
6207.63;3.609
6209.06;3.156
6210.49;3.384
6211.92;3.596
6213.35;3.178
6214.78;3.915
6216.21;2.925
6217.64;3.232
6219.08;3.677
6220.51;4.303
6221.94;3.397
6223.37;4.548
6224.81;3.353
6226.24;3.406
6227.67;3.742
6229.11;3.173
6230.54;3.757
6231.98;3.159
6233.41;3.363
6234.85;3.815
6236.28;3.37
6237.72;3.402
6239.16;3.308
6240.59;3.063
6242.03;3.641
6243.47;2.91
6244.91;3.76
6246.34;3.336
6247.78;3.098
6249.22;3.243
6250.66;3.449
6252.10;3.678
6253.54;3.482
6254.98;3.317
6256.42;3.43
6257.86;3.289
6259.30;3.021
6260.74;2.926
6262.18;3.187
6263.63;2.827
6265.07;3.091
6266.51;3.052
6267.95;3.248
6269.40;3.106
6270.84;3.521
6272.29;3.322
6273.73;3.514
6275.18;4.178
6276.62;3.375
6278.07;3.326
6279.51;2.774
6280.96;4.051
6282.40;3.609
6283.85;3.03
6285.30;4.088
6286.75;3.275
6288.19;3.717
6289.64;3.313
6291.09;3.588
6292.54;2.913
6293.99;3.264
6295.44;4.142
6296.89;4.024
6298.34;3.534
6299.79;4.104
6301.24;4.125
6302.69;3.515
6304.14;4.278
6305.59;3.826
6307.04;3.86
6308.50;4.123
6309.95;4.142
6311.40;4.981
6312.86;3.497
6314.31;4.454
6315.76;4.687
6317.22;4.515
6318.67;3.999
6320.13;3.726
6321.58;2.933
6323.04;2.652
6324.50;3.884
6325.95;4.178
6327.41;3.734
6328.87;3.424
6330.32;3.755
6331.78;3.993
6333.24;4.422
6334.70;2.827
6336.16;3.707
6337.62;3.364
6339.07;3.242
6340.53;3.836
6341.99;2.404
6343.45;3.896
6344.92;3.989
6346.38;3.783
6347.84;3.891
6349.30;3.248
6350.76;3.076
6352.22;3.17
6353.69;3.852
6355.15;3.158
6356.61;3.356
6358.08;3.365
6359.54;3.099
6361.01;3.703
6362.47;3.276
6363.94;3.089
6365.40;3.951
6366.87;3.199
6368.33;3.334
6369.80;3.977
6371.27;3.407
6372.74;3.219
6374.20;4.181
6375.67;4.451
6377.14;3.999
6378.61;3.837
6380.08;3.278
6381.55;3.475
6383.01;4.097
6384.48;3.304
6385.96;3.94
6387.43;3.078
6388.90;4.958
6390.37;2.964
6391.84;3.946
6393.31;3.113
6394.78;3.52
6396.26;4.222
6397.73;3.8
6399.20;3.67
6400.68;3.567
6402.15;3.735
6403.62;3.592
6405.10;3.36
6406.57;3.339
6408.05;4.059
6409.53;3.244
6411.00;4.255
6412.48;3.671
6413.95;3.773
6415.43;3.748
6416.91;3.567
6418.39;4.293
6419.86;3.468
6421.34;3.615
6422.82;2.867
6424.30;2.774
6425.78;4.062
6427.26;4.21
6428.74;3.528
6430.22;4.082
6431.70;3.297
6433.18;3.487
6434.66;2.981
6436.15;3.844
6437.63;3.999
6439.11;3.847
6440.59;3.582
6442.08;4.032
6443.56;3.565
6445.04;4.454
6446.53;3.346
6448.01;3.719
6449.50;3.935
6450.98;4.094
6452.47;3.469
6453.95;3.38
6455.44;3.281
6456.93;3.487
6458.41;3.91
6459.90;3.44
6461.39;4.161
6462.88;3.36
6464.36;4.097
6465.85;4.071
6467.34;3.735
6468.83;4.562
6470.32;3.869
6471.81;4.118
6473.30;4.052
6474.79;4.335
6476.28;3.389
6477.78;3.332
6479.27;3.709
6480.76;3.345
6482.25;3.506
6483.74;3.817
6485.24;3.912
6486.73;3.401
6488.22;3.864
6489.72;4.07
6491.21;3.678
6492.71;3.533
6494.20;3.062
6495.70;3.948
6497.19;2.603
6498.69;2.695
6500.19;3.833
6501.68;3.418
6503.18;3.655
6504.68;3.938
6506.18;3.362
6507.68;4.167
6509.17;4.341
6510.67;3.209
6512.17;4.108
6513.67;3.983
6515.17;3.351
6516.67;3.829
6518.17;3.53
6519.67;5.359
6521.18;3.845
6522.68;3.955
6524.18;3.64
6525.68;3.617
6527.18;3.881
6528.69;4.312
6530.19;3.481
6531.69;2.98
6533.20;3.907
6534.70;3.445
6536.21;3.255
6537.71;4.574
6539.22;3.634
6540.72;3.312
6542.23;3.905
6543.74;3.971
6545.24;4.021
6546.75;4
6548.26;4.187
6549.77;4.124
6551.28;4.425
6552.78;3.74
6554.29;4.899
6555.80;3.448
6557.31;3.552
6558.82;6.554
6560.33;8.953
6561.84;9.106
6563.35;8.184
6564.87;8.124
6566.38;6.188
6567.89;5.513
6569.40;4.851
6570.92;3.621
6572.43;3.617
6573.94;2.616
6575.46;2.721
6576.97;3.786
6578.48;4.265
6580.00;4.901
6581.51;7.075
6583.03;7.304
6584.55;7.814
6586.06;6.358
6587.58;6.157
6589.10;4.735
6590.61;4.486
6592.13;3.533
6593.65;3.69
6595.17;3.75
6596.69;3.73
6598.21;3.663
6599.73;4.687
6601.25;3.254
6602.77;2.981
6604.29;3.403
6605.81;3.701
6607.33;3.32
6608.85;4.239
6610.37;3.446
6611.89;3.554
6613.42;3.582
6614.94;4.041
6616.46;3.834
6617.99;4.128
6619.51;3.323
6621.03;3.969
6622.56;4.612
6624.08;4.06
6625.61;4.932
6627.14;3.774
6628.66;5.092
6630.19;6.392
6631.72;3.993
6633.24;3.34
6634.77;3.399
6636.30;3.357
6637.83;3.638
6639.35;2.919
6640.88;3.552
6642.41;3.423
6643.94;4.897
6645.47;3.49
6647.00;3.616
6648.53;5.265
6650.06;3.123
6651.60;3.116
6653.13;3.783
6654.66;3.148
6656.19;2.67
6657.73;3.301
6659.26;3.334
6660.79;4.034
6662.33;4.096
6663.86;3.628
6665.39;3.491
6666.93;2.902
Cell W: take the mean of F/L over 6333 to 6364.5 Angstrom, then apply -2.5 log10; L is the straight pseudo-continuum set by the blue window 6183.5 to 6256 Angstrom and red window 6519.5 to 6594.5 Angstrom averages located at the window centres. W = 0.16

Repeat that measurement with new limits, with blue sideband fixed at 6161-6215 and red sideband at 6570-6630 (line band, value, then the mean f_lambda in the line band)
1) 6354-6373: 0.11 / 3.41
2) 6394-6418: 0.05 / 3.7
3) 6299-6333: -0.07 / 3.94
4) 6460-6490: 0.05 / 3.82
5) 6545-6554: 0.01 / 4.13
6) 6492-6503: 0.22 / 3.32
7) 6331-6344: 0.07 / 3.52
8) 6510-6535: 0.09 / 3.8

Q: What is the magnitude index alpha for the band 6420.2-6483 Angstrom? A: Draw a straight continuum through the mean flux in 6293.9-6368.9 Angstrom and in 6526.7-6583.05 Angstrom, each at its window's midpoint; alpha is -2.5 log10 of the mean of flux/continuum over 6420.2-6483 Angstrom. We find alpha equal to 0.14 mag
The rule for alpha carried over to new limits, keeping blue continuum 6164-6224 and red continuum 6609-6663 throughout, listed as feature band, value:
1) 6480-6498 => 0.05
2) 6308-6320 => -0.20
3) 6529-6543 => 0.04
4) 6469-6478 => -0.06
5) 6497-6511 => 0.05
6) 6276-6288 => 0.03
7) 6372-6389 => -0.04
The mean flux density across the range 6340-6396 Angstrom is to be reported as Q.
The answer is 3.57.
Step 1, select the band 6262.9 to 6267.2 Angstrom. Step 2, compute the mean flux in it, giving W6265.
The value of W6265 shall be 2.99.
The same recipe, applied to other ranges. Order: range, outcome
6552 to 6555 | 4.32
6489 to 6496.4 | 3.65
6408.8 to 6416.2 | 3.74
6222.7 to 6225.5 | 3.94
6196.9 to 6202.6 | 3.79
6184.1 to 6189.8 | 3.6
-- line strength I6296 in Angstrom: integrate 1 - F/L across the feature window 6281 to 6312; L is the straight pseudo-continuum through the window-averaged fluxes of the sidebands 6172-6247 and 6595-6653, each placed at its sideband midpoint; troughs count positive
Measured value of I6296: -1.8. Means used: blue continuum 3.51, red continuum 3.86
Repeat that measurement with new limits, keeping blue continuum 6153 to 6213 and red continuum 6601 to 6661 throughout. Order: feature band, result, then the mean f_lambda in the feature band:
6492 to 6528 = -0.3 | 3.7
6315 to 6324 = -0.6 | 3.76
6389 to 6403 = -0.4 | 3.68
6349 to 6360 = 0.8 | 3.3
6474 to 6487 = 0.0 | 3.65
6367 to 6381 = -0.6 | 3.71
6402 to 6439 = -0.4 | 3.64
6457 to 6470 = -0.9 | 3.89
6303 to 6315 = -2.1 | 4.12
